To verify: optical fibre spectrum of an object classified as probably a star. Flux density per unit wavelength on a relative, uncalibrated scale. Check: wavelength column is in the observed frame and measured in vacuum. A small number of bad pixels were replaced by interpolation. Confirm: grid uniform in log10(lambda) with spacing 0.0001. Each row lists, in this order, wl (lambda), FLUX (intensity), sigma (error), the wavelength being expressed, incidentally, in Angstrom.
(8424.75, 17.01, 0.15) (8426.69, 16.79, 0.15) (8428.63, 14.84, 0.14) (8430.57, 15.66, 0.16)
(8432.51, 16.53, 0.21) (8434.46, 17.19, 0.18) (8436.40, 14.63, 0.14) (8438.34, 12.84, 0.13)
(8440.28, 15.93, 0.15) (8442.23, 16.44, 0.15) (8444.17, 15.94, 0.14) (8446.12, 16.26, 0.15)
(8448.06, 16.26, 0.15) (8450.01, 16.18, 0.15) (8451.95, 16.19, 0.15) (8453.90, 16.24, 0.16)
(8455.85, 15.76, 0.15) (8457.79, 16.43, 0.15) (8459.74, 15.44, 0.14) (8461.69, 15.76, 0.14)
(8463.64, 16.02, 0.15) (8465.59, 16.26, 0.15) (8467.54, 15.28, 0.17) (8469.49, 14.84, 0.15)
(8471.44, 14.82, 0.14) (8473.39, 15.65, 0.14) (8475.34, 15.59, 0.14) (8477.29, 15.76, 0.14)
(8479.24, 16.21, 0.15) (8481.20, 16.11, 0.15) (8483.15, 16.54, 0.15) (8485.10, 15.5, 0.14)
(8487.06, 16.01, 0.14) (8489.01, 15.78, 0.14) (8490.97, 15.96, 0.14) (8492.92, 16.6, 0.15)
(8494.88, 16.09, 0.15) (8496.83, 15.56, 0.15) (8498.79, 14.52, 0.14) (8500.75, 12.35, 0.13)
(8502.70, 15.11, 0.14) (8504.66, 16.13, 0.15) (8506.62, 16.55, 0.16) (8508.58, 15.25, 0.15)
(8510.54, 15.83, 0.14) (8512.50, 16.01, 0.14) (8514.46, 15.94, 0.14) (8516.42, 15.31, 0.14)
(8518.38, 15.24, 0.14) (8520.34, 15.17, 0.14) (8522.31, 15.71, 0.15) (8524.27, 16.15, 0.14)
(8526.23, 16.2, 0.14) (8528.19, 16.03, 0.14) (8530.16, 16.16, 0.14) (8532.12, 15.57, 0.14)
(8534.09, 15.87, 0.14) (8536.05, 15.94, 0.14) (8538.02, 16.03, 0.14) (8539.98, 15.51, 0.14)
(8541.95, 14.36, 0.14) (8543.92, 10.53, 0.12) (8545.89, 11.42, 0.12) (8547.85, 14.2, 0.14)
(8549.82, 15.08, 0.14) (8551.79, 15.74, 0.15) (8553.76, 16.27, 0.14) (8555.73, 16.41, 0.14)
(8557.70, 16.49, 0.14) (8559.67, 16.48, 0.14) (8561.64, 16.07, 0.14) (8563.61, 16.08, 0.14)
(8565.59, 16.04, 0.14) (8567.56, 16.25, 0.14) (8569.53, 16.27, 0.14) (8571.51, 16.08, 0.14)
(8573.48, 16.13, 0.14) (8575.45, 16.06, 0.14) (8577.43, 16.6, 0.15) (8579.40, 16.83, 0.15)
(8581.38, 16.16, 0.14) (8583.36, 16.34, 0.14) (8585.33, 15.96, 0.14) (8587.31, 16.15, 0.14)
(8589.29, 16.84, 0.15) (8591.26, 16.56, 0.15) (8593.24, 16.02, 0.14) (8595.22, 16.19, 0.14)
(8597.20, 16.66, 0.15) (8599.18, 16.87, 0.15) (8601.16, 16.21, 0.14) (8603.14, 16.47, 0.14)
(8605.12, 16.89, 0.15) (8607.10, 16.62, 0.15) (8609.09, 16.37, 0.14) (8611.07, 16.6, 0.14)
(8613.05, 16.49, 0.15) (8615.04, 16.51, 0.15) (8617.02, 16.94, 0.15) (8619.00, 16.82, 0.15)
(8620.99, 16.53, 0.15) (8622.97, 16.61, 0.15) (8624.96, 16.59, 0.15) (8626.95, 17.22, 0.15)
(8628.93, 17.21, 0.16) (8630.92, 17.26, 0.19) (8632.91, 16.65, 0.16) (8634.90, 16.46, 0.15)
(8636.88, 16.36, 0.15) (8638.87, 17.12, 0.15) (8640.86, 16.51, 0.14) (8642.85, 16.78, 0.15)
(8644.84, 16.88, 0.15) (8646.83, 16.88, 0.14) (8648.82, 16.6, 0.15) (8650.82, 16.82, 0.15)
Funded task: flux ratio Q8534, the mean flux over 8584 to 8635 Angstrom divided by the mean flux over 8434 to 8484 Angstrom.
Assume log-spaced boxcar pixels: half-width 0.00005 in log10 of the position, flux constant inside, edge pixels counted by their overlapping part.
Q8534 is 1.05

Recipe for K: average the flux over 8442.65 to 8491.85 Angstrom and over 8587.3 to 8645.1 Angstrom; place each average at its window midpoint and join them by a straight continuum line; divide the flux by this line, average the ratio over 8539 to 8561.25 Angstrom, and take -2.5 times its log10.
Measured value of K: 0.10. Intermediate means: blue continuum 15.9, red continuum 16.7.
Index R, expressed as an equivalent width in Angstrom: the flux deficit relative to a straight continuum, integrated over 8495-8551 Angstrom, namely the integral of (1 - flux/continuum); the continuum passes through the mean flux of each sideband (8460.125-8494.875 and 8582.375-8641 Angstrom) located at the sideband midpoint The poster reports 3.2 Angstrom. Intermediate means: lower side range 15.8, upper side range 16.6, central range 15.2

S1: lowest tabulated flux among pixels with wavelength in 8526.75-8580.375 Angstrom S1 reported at 10.53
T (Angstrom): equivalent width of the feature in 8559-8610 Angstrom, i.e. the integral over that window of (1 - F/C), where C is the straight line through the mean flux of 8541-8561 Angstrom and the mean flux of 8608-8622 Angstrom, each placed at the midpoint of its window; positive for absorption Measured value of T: -2.1 Angstrom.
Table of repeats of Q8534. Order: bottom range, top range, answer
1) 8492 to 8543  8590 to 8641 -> 1.07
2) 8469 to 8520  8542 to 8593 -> 1.01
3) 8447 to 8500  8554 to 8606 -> 1.03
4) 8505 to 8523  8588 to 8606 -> 1.05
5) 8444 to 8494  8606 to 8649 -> 1.05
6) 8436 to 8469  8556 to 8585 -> 1.03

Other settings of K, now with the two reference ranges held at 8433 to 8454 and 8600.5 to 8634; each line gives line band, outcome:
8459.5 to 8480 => 0.02 mag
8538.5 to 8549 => 0.22 mag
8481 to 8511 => 0.03 mag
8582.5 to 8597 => 0.02 mag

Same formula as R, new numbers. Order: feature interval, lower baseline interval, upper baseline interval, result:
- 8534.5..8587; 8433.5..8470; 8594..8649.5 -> 2.47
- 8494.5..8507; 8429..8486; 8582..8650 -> 0.73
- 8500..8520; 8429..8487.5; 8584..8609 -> 0.80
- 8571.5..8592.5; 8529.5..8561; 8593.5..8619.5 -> -0.46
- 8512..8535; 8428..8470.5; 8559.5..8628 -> 0.49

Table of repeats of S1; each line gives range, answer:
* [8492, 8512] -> 12.35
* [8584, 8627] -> 15.96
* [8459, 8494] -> 14.82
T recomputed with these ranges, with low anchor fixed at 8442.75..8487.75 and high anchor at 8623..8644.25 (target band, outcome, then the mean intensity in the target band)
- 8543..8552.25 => 1.7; 13.3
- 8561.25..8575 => 0.3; 16.1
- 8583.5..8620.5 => 0.3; 16.5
